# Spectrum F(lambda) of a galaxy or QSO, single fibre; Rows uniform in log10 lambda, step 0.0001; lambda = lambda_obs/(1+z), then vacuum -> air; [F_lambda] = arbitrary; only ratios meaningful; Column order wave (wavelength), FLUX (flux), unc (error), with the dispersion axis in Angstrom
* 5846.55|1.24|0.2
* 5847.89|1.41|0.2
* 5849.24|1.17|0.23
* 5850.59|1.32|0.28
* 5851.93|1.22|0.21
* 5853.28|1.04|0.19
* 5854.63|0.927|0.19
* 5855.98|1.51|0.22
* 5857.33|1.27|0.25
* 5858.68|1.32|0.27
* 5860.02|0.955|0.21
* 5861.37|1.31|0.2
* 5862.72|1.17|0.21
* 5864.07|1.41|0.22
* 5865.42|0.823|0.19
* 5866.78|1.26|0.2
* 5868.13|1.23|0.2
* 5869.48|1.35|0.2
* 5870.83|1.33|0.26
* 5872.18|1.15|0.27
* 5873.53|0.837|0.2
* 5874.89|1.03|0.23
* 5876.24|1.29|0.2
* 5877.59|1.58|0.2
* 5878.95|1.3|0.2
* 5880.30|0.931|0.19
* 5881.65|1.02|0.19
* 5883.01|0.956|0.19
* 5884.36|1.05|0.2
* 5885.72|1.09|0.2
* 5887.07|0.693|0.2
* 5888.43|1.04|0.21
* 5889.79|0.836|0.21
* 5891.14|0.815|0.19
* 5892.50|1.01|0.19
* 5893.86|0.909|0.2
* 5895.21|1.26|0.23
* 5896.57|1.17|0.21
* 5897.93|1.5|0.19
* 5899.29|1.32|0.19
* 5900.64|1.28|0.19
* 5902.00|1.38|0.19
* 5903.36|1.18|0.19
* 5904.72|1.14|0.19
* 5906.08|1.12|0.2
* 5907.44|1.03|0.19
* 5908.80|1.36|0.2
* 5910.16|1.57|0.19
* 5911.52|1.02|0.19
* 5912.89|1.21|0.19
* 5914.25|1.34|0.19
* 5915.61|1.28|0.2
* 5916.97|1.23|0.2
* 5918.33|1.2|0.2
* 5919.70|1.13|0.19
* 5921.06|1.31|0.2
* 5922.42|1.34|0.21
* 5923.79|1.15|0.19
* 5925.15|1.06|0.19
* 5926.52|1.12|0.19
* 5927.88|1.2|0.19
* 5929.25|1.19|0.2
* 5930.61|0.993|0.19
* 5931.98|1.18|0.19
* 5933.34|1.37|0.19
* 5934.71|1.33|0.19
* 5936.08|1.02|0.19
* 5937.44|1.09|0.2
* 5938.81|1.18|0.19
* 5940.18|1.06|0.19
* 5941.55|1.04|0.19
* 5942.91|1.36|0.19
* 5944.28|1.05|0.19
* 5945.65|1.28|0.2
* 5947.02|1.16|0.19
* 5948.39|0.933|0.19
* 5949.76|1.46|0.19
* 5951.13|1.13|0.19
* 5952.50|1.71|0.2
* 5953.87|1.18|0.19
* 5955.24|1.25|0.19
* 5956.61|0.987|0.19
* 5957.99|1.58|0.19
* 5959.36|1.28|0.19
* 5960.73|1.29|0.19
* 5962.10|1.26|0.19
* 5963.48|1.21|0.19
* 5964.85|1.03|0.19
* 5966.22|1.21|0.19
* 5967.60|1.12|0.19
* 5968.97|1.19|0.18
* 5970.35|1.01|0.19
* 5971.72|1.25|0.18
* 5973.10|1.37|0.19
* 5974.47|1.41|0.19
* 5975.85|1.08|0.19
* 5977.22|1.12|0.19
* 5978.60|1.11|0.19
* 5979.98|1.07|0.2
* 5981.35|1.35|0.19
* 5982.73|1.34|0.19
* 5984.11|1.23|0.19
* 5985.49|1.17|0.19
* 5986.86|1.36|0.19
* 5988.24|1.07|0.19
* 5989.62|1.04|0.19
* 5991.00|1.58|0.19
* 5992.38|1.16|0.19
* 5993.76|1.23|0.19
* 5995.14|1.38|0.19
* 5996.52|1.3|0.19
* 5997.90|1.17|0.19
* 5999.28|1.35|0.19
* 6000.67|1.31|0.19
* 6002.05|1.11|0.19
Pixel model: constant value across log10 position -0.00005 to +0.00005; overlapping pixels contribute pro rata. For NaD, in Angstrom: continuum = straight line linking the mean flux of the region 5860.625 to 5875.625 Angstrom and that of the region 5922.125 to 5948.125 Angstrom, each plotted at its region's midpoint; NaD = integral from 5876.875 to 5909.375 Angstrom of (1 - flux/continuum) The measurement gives 1.23 Angstrom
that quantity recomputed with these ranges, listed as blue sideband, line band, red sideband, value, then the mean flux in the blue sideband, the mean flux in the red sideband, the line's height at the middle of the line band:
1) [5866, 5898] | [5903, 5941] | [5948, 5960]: 0.3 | 1.1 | 1.29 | 1.2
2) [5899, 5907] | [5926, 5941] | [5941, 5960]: 1.0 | 1.23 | 1.24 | 1.24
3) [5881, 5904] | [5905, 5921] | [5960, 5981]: -1.6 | 1.09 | 1.19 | 1.11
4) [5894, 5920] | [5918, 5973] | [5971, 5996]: 1.9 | 1.24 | 1.24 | 1.24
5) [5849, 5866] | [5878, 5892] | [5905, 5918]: 2.6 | 1.19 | 1.24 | 1.21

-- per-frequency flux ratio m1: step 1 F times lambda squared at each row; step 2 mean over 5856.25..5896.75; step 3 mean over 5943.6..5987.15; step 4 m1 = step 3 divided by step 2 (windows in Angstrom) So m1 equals 1.1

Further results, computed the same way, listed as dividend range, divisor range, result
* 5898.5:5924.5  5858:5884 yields 1.08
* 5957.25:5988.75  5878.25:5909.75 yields 1.13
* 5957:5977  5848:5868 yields 1.06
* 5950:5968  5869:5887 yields 1.14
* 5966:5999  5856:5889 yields 1.11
